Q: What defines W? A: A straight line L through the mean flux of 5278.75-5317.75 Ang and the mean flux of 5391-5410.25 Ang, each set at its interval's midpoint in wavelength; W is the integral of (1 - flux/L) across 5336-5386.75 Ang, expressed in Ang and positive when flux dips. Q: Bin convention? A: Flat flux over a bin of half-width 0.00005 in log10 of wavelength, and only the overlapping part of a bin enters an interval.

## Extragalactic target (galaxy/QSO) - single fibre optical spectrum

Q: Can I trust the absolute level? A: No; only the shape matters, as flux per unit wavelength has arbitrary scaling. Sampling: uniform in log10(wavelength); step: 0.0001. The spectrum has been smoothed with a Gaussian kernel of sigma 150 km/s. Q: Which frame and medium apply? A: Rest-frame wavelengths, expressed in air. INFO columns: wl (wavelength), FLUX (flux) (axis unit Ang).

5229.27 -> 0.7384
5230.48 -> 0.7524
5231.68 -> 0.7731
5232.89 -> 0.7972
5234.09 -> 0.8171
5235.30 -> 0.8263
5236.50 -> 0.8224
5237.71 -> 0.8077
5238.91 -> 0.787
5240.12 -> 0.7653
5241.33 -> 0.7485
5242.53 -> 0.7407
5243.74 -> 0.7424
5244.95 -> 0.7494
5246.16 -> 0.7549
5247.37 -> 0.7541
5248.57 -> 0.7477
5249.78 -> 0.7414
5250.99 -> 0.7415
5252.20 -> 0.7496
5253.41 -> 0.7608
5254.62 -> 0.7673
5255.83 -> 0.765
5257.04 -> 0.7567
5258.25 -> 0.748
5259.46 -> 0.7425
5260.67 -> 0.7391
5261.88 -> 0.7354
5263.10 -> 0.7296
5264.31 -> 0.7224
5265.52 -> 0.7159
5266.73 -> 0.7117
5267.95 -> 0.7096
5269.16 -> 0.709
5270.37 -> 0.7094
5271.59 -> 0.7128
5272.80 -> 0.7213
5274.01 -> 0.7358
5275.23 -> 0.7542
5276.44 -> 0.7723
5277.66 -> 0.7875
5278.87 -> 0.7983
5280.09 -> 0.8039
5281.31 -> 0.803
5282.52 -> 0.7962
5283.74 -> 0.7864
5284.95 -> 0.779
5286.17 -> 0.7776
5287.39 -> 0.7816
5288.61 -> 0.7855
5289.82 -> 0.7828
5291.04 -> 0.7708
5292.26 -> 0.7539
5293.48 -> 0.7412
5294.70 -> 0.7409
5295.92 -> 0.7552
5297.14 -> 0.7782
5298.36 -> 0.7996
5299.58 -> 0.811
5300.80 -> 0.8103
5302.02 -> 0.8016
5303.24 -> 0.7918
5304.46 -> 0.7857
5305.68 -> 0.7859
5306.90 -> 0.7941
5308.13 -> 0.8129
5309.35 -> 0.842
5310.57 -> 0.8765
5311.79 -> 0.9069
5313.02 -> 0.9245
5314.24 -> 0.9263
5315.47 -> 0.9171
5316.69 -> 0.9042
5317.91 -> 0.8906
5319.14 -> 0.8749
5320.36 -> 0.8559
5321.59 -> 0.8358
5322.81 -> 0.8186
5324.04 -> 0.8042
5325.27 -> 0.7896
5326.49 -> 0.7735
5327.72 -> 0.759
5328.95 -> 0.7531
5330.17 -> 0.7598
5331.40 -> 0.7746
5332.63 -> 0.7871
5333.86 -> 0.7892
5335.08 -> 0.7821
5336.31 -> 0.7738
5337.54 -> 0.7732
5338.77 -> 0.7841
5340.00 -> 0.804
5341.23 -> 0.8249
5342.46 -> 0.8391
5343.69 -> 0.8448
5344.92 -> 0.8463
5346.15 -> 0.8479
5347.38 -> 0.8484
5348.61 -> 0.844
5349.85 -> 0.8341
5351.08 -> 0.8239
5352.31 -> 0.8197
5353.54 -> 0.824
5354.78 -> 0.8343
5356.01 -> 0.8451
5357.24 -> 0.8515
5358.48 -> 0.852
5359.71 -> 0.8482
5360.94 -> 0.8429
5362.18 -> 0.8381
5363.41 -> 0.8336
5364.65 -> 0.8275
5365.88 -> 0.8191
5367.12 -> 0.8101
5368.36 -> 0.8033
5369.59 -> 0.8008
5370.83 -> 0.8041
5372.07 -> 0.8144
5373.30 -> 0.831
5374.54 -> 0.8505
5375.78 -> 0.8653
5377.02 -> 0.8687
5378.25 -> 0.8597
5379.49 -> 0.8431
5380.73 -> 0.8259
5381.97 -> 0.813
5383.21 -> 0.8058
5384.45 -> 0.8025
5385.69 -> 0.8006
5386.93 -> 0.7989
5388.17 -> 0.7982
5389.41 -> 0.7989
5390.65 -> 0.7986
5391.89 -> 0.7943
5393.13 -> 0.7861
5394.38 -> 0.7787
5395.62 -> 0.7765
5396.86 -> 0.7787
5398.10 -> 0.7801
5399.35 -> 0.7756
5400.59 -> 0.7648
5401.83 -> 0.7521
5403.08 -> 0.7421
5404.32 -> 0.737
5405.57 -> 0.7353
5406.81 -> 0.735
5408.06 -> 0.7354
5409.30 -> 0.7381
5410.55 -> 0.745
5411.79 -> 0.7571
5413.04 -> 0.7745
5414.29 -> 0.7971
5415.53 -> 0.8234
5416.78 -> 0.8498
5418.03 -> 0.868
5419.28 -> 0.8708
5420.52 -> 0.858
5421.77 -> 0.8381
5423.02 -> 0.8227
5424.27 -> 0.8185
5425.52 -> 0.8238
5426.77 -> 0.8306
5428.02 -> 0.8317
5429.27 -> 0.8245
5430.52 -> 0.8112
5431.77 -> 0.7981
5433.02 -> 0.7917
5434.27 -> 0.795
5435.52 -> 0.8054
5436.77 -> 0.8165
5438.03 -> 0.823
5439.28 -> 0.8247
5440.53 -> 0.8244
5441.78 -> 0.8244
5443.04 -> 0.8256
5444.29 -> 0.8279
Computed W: -3.08 Ang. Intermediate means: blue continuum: 0.811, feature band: 0.827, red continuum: 0.761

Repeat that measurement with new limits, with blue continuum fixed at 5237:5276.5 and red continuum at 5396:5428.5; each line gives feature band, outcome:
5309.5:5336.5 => -2.4 Ang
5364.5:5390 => -1.3 Ang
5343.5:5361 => -1.5 Ang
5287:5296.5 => -0.1 Ang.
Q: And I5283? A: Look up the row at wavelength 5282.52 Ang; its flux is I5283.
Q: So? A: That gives 0.7962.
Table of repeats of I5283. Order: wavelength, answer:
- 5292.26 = 0.7539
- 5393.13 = 0.7861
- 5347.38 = 0.8484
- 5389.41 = 0.7989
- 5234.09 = 0.8171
